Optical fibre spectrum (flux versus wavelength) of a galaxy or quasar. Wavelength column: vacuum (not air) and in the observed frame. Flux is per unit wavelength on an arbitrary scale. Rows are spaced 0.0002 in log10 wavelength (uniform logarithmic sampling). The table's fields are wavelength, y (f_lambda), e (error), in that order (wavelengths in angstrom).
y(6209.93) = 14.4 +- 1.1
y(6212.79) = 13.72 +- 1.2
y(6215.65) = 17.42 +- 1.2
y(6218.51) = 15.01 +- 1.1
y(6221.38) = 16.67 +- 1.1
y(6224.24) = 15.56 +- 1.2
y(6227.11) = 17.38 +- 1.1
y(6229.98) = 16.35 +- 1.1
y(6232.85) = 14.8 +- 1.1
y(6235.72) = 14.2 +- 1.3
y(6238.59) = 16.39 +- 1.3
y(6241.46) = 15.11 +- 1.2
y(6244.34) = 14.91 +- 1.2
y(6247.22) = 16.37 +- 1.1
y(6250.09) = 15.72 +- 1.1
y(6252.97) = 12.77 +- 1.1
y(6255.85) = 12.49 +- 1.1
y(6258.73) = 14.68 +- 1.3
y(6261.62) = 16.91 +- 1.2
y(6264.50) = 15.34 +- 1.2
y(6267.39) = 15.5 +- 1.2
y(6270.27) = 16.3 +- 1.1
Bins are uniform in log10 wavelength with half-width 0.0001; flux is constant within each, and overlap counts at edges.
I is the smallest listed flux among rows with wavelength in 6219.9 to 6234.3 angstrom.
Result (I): 14.8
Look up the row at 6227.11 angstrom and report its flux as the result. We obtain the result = 17.38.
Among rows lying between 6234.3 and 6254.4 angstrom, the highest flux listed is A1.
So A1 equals 16.39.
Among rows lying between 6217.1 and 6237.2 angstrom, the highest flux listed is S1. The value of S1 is 17.38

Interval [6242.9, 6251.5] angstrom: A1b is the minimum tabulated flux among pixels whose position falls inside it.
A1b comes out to 14.91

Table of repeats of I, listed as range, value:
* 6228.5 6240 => 14.2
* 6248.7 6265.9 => 12.49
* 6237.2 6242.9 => 15.11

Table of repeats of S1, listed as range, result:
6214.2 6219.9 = 17.42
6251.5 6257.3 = 12.77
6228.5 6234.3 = 16.35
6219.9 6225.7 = 16.67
